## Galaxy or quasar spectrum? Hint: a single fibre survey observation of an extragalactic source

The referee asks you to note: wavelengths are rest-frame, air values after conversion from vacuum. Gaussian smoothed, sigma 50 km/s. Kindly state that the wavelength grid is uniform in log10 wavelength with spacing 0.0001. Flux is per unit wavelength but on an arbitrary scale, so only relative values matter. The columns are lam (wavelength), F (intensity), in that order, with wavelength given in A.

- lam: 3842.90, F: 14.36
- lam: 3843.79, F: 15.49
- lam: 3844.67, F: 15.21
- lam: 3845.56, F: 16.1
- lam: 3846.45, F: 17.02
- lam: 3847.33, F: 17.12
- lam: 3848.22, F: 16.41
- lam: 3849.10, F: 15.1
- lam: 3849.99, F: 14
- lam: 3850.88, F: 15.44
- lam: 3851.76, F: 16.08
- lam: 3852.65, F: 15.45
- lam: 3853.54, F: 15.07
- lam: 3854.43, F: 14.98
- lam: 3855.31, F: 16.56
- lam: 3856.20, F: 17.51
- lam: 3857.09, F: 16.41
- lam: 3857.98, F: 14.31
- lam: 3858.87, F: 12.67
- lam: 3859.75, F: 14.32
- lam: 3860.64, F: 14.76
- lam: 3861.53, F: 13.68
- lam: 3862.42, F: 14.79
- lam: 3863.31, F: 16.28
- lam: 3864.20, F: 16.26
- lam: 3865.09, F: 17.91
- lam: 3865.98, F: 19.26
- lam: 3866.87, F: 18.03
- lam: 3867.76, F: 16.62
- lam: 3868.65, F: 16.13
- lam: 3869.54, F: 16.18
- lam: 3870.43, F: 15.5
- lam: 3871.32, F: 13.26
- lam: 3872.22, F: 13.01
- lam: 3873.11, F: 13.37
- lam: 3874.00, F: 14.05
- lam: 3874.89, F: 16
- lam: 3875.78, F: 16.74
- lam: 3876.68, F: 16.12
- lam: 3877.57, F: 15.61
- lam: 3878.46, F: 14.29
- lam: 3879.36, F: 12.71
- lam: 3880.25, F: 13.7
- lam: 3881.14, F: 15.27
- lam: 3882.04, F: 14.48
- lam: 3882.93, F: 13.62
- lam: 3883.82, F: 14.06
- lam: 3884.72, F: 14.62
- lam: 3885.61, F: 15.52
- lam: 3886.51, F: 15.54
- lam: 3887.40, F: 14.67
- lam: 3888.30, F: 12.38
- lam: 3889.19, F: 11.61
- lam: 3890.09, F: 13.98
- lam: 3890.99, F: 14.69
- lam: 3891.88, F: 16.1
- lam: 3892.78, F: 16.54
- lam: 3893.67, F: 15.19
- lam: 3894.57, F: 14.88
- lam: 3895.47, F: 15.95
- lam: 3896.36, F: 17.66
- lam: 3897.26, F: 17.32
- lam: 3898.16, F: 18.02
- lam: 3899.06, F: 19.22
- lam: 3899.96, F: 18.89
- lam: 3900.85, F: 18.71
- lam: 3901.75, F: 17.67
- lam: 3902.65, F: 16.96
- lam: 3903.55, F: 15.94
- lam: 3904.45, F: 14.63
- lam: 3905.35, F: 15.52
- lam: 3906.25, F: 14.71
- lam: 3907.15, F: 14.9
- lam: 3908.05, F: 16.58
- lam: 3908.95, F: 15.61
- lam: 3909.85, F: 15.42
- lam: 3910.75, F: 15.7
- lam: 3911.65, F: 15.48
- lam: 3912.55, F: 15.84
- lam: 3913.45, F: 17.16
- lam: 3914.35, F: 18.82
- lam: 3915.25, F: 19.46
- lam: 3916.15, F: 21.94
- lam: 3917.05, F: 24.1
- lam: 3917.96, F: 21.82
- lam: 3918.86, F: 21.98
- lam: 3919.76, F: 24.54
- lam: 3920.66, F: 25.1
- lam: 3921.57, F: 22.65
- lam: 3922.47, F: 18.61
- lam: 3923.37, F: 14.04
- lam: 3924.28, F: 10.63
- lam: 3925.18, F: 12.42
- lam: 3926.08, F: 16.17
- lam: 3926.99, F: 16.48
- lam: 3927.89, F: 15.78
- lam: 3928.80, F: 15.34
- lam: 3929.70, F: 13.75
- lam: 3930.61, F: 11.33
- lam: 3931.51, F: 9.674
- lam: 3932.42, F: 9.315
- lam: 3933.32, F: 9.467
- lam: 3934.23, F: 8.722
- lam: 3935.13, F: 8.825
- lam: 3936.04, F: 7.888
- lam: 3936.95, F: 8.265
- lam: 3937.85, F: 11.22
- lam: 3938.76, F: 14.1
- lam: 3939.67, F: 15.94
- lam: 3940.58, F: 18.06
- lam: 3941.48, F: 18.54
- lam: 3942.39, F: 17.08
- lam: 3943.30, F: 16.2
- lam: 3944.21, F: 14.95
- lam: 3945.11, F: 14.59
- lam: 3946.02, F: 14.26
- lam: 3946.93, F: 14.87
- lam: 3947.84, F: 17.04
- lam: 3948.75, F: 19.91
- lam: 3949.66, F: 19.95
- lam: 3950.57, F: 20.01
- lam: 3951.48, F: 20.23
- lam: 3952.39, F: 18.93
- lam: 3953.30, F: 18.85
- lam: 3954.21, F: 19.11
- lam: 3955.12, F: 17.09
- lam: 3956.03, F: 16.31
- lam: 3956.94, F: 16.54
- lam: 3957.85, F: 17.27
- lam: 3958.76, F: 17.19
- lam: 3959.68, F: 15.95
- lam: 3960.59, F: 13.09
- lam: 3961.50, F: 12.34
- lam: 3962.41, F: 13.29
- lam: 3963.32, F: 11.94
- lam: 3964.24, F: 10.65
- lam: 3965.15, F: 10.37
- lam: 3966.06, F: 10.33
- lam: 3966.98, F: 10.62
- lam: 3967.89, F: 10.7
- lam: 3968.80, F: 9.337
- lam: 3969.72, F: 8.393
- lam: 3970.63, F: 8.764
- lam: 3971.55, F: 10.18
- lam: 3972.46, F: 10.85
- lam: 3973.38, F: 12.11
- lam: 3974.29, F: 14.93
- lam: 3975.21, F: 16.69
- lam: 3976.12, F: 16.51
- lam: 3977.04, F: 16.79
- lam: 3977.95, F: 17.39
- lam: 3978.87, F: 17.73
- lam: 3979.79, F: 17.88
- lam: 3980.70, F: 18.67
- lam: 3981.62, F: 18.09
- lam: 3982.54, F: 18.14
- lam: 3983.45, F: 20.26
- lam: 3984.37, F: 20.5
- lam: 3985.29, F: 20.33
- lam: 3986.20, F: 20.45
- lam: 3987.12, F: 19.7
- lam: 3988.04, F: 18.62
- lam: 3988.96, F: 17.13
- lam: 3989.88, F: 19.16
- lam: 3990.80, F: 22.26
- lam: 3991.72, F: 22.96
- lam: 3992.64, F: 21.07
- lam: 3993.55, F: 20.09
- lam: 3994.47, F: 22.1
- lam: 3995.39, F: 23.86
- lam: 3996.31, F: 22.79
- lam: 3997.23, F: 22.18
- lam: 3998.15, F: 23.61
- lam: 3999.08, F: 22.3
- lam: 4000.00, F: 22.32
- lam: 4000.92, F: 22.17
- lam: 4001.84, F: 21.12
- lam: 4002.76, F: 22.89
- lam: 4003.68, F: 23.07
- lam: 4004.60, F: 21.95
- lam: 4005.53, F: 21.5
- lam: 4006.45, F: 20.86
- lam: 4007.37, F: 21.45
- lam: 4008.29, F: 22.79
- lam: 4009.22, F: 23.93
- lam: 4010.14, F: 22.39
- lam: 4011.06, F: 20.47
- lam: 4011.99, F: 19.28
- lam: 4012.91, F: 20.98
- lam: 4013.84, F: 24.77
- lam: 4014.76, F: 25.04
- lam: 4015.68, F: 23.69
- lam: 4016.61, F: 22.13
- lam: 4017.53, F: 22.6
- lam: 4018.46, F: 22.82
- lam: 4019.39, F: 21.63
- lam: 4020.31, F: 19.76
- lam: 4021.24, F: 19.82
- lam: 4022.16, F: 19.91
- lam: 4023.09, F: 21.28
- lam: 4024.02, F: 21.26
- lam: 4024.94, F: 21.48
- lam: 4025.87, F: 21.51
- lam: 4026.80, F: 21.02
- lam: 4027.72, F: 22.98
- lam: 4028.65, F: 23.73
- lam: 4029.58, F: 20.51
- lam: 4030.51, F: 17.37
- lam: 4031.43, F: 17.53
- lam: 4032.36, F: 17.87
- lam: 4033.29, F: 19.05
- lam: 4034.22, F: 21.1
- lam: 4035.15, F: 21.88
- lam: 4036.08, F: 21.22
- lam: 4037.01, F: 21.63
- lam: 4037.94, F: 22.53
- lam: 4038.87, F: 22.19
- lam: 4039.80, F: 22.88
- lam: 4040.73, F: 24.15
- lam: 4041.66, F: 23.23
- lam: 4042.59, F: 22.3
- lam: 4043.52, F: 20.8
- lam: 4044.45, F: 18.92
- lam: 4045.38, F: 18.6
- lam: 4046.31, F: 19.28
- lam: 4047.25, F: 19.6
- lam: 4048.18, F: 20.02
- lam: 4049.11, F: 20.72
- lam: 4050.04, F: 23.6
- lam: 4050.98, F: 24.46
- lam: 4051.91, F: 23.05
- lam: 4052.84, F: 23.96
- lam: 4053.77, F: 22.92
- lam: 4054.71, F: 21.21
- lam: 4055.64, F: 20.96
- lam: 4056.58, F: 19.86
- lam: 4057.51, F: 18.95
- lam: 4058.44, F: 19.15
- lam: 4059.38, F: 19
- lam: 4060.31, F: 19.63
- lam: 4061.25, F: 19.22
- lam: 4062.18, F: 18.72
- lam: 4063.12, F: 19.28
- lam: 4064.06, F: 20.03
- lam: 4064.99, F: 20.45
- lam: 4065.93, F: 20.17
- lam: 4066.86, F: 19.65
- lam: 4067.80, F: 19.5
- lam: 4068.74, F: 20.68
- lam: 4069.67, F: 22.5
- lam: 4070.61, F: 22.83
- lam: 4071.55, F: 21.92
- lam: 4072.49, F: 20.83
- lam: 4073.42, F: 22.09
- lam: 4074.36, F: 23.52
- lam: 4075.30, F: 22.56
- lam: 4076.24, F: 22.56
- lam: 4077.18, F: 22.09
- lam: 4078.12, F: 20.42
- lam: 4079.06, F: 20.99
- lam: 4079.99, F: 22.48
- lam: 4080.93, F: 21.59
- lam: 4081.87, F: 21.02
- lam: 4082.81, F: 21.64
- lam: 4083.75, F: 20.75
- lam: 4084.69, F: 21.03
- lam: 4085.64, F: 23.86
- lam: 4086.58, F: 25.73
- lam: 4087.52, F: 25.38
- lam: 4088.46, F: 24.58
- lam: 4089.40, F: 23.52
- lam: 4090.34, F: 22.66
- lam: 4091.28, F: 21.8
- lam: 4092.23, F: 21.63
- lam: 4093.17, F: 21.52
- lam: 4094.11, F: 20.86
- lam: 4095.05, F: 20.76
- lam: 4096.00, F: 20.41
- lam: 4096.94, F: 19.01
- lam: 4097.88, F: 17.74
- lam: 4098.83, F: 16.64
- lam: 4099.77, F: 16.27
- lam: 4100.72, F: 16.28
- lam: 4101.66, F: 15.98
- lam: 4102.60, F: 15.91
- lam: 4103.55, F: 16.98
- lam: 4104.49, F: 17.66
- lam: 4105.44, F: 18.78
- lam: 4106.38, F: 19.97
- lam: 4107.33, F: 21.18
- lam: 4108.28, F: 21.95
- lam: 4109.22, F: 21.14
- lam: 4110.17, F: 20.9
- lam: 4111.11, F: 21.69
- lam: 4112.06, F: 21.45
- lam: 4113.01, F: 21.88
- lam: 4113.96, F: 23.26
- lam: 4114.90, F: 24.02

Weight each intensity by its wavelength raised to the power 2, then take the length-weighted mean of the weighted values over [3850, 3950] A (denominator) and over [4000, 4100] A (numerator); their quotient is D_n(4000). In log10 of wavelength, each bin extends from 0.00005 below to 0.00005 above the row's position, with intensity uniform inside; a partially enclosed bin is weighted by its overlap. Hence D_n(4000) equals 1.5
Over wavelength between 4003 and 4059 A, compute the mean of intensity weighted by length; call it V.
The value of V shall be 21.4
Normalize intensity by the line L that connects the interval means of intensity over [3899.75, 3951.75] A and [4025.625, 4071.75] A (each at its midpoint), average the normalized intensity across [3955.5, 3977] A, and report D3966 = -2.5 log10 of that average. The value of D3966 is 0.34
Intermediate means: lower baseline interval 16.1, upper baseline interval 20.9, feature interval 12.9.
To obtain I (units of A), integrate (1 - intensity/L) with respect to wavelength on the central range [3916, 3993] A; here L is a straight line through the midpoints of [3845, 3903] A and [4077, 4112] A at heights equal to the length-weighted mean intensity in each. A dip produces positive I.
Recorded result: 6.80 A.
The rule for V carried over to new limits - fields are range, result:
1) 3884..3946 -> 15.7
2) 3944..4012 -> 17.8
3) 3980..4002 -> 20.8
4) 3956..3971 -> 12.4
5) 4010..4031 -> 21.6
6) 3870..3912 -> 15.4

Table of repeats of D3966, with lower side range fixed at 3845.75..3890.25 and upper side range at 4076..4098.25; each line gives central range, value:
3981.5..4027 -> -0.11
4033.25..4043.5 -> -0.09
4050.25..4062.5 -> 0.00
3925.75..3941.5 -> 0.34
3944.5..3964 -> 0.08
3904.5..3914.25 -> 0.05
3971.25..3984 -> 0.14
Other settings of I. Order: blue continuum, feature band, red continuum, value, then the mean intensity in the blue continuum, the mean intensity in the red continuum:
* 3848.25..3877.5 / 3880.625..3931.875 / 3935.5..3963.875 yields -2.52 A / 15.5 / 15.8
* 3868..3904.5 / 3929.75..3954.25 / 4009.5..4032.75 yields 4.49 A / 15.4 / 21.3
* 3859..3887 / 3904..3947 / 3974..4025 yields 4.60 A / 15.2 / 20.8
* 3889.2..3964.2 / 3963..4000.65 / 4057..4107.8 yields 1.33 A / 16.1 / 20.6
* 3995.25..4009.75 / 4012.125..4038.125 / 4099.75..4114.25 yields 0.58 A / 22.4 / 19.5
